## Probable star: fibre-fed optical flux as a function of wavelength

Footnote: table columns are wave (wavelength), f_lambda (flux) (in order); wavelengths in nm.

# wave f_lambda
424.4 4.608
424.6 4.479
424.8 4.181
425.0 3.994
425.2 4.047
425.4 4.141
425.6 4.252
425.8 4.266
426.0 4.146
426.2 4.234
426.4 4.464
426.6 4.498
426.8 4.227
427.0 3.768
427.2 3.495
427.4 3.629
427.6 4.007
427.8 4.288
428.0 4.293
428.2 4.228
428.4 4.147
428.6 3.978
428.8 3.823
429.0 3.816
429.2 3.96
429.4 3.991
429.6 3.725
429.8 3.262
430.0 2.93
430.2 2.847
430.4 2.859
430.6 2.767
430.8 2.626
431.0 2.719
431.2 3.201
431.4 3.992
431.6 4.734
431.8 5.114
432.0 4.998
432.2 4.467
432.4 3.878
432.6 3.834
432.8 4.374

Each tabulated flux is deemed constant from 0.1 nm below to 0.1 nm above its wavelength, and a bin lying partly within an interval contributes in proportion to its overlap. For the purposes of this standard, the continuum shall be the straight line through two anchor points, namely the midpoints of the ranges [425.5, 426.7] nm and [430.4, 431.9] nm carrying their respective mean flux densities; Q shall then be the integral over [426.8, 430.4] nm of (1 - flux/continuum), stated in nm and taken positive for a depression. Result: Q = 0.158 nm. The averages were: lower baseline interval 4.31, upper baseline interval 3.54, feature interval 3.76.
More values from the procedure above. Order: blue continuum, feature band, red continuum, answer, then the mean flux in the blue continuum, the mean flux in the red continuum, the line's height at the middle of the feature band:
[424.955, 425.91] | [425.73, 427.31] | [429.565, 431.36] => -0.093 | 4.15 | 3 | 3.9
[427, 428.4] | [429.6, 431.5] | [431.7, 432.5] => 0.577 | 3.99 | 4.61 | 4.39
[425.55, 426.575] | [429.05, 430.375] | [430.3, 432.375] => 0.166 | 4.29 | 3.75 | 3.92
